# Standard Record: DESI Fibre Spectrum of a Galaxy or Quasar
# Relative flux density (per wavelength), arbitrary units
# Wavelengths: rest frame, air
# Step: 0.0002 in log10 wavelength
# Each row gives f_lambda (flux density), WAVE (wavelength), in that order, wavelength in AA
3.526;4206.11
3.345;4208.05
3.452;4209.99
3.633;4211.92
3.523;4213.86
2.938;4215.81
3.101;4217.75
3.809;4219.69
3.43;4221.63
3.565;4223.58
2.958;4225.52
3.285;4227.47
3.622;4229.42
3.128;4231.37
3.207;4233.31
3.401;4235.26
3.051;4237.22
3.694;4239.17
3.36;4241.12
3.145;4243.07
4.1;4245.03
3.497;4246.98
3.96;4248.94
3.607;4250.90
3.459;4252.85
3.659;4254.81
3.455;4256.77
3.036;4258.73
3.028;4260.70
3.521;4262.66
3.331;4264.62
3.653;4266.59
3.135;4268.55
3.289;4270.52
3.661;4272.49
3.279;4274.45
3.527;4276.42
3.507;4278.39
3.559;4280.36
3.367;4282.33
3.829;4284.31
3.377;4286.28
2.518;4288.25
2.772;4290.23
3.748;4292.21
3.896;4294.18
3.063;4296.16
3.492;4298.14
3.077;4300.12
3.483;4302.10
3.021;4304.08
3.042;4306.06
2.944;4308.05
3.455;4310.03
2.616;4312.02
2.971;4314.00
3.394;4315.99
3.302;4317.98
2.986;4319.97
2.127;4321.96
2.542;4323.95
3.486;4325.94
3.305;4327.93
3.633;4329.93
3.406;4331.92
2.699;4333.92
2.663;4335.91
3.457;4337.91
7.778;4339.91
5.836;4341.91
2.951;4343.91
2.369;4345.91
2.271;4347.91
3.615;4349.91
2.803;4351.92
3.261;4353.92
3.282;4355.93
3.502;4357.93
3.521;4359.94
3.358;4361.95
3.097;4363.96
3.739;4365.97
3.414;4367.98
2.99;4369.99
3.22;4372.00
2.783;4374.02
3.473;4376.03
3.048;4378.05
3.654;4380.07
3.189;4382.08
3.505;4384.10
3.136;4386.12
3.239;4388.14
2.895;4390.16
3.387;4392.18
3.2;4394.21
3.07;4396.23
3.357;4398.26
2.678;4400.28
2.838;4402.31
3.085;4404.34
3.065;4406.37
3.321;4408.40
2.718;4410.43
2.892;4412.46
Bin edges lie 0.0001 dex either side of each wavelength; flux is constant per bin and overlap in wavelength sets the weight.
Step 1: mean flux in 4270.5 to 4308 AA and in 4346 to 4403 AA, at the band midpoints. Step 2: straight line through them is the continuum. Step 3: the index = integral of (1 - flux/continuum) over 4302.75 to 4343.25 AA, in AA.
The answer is -2.0 AA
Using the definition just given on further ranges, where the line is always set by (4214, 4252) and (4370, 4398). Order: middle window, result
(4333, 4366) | -2.8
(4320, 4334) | 1.0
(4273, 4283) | -0.3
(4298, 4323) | 1.9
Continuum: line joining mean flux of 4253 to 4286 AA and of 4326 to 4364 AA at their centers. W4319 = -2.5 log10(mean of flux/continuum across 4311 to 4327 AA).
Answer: 0.19 mag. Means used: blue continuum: 3.43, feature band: 2.93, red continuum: 3.53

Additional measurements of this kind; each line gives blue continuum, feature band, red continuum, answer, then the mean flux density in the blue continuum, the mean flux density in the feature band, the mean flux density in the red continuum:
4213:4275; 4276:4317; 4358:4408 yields 0.022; 3.4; 3.27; 3.21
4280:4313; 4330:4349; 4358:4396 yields -0.141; 3.24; 3.71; 3.27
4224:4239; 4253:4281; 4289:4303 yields -0.029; 3.27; 3.4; 3.35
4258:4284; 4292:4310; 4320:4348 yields 0.045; 3.39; 3.3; 3.49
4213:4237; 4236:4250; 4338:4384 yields -0.062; 3.32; 3.54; 3.5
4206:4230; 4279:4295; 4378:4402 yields -0.023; 3.39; 3.38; 3.19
